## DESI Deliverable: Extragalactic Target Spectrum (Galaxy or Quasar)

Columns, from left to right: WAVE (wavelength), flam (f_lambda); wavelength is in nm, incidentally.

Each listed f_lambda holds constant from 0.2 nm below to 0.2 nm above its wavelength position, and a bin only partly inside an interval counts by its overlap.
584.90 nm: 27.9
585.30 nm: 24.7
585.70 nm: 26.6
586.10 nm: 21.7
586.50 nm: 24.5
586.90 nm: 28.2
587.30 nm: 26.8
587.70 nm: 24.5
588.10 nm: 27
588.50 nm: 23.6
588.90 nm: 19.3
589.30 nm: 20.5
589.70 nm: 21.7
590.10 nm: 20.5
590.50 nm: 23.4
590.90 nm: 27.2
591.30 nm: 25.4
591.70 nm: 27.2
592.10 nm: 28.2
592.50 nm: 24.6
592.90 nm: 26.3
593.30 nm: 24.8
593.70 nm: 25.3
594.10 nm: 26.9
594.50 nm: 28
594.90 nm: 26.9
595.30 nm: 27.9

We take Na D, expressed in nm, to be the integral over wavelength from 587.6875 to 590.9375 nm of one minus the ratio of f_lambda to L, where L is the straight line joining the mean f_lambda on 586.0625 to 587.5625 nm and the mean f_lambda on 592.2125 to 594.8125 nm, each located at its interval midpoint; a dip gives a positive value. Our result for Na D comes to 0.38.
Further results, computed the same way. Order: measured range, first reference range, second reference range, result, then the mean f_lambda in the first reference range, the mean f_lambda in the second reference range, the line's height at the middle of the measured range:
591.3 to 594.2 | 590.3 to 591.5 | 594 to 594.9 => 0.03 nm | 25.3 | 27.4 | 26.4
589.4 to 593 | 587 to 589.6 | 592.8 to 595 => 0.05 nm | 23.7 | 26.3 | 25.1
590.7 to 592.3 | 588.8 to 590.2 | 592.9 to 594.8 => -0.26 nm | 20.6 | 26.3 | 23.2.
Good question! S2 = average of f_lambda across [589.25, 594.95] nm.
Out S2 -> 25.2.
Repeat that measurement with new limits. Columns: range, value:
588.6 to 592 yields 23.3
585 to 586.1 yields 25.1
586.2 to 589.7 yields 24.1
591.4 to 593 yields 26.5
